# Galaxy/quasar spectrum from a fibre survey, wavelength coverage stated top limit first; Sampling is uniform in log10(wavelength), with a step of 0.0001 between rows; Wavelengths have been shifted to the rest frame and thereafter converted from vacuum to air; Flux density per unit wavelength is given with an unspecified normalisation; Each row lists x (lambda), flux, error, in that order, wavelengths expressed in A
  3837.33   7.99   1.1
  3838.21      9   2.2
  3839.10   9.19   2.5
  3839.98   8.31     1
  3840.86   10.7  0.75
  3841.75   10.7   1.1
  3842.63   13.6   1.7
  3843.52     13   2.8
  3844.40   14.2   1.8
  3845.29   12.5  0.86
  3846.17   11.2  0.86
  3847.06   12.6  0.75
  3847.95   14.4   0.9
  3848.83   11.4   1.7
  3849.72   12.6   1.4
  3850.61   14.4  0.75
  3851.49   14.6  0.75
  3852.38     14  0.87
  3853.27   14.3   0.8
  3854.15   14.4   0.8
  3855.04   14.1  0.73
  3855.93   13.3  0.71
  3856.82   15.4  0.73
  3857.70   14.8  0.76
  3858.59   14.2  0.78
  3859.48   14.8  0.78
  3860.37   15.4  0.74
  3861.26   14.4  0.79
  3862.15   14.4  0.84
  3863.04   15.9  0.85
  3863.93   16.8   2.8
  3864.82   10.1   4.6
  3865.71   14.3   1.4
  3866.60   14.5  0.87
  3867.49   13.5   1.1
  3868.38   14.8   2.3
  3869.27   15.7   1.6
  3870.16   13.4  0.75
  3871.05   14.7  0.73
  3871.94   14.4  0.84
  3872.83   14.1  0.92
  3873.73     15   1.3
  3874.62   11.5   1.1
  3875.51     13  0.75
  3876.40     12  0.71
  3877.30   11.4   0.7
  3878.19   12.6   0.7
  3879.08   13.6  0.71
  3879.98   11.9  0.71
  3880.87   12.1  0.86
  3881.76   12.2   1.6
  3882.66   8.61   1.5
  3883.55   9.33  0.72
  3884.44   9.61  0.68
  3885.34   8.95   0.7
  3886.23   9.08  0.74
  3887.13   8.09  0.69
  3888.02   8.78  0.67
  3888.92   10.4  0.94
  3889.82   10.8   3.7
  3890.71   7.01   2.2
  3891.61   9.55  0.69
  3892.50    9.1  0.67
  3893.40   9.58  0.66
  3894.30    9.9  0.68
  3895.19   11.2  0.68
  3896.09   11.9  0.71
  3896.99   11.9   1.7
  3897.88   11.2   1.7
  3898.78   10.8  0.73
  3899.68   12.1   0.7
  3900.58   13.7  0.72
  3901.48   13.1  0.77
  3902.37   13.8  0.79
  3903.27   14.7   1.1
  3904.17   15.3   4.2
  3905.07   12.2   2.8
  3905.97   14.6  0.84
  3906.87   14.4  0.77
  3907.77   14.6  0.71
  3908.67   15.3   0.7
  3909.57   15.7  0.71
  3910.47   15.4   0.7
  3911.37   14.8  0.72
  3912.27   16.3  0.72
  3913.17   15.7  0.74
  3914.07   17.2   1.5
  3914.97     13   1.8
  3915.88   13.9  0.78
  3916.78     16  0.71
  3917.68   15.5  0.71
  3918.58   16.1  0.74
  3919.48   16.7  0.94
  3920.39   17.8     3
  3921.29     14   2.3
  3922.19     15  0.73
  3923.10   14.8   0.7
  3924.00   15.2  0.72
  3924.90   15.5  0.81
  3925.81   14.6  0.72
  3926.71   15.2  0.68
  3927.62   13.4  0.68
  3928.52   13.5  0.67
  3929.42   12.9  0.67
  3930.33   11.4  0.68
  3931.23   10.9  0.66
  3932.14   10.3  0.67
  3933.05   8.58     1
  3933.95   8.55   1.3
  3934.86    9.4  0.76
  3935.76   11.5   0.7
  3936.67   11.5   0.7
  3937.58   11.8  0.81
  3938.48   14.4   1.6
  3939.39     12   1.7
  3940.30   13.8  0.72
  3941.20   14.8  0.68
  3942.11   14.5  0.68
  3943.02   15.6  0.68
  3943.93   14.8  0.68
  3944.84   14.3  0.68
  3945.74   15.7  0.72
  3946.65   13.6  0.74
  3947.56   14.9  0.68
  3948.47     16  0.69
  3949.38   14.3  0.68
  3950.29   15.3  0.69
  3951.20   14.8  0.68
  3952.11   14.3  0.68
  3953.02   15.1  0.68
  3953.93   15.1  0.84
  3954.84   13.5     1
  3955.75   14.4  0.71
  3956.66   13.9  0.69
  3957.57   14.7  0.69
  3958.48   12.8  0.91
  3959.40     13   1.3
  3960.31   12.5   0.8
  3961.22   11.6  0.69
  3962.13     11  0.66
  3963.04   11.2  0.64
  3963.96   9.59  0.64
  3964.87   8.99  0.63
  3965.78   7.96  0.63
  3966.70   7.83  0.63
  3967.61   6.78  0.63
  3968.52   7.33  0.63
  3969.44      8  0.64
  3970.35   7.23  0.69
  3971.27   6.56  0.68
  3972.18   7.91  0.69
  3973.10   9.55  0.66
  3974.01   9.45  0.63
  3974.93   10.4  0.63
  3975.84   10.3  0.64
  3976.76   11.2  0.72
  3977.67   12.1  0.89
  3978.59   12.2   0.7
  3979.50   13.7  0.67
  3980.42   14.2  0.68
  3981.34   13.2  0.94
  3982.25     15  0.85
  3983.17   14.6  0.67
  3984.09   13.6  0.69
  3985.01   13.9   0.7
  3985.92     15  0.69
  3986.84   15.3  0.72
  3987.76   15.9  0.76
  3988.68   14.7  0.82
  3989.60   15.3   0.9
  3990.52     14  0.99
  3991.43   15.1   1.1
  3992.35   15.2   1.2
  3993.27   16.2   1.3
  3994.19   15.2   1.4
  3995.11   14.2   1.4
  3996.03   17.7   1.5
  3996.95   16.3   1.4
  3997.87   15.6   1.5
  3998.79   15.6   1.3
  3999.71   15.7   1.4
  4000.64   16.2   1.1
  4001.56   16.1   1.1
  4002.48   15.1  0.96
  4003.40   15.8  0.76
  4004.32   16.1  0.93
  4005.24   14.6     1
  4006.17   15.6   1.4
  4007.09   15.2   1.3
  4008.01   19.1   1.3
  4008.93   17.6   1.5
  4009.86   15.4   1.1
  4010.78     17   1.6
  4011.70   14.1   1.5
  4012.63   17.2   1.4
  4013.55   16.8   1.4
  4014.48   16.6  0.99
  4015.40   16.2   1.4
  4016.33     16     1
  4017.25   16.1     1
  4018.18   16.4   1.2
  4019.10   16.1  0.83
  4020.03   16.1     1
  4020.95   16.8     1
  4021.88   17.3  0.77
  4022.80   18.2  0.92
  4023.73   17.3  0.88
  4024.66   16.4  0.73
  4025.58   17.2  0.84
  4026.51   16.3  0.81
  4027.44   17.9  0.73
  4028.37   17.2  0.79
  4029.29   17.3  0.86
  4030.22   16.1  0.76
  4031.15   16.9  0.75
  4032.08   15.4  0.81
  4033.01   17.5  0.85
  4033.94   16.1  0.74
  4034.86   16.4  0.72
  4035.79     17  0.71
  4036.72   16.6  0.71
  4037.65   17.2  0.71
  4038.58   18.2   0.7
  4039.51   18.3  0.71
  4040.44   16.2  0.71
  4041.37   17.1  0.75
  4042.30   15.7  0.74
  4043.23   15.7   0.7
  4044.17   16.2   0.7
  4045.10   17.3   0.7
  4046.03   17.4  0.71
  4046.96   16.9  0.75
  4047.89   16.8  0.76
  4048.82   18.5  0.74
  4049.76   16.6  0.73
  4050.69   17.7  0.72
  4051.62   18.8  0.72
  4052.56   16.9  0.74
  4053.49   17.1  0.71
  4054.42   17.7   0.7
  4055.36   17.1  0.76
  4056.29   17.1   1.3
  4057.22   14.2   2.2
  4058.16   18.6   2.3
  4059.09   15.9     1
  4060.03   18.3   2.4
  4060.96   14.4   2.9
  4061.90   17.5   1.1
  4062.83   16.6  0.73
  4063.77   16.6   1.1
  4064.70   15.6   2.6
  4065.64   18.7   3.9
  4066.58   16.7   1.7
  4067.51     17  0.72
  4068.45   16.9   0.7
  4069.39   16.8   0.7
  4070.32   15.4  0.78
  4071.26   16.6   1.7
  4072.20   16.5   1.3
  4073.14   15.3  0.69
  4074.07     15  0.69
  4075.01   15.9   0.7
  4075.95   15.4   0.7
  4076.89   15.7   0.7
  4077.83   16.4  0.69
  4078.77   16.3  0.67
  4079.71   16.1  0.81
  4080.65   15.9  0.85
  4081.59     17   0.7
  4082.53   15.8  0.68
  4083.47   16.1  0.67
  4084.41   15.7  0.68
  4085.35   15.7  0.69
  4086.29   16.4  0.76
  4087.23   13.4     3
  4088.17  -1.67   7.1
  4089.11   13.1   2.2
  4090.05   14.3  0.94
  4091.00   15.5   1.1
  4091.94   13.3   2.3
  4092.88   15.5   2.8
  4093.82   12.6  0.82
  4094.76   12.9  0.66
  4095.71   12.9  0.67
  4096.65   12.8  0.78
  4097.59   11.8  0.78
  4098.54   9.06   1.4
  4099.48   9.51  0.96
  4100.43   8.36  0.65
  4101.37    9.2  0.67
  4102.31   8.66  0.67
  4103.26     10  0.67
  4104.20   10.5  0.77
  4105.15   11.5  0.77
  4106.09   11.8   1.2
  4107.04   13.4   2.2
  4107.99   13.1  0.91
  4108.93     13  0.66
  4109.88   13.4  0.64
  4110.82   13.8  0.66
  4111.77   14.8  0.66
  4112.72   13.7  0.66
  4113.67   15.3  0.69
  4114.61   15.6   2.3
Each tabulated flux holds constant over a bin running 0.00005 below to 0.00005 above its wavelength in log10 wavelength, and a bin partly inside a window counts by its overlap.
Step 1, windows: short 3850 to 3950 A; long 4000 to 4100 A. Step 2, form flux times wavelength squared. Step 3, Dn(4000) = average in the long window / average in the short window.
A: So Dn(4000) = 1.30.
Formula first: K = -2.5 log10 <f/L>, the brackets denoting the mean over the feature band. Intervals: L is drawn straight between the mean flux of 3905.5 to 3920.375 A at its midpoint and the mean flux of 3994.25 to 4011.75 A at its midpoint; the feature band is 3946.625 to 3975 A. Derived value 0.33 mag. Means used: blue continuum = 15.4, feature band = 11.5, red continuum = 16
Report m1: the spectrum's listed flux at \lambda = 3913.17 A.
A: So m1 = 15.7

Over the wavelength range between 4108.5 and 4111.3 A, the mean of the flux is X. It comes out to 13.4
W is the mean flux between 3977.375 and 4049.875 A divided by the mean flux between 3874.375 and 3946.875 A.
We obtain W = 1.25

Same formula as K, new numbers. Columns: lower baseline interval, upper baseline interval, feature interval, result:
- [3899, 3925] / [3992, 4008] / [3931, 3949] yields 0.18 mag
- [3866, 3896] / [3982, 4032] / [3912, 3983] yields 0.08 mag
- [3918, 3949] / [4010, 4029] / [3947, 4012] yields 0.14 mag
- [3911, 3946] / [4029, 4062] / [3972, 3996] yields 0.14 mag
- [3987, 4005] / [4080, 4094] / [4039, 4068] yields -0.16 mag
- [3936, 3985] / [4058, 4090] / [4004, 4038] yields -0.18 mag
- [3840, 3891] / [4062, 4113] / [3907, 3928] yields -0.17 mag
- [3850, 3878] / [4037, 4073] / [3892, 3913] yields 0.12 mag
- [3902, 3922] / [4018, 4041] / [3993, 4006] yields 0.05 mag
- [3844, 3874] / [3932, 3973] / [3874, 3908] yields 0.17 mag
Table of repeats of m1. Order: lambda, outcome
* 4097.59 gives 11.8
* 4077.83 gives 16.4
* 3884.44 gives 9.61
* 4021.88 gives 17.3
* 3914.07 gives 17.2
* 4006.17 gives 15.6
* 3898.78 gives 10.8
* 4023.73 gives 17.3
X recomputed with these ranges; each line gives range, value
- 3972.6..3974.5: 9.46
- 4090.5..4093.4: 14.7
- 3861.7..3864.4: 15.6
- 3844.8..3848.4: 12.7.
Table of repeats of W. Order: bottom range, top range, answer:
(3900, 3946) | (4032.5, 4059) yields 1.22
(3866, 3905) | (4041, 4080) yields 1.40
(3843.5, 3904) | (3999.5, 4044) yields 1.31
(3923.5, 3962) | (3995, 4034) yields 1.22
